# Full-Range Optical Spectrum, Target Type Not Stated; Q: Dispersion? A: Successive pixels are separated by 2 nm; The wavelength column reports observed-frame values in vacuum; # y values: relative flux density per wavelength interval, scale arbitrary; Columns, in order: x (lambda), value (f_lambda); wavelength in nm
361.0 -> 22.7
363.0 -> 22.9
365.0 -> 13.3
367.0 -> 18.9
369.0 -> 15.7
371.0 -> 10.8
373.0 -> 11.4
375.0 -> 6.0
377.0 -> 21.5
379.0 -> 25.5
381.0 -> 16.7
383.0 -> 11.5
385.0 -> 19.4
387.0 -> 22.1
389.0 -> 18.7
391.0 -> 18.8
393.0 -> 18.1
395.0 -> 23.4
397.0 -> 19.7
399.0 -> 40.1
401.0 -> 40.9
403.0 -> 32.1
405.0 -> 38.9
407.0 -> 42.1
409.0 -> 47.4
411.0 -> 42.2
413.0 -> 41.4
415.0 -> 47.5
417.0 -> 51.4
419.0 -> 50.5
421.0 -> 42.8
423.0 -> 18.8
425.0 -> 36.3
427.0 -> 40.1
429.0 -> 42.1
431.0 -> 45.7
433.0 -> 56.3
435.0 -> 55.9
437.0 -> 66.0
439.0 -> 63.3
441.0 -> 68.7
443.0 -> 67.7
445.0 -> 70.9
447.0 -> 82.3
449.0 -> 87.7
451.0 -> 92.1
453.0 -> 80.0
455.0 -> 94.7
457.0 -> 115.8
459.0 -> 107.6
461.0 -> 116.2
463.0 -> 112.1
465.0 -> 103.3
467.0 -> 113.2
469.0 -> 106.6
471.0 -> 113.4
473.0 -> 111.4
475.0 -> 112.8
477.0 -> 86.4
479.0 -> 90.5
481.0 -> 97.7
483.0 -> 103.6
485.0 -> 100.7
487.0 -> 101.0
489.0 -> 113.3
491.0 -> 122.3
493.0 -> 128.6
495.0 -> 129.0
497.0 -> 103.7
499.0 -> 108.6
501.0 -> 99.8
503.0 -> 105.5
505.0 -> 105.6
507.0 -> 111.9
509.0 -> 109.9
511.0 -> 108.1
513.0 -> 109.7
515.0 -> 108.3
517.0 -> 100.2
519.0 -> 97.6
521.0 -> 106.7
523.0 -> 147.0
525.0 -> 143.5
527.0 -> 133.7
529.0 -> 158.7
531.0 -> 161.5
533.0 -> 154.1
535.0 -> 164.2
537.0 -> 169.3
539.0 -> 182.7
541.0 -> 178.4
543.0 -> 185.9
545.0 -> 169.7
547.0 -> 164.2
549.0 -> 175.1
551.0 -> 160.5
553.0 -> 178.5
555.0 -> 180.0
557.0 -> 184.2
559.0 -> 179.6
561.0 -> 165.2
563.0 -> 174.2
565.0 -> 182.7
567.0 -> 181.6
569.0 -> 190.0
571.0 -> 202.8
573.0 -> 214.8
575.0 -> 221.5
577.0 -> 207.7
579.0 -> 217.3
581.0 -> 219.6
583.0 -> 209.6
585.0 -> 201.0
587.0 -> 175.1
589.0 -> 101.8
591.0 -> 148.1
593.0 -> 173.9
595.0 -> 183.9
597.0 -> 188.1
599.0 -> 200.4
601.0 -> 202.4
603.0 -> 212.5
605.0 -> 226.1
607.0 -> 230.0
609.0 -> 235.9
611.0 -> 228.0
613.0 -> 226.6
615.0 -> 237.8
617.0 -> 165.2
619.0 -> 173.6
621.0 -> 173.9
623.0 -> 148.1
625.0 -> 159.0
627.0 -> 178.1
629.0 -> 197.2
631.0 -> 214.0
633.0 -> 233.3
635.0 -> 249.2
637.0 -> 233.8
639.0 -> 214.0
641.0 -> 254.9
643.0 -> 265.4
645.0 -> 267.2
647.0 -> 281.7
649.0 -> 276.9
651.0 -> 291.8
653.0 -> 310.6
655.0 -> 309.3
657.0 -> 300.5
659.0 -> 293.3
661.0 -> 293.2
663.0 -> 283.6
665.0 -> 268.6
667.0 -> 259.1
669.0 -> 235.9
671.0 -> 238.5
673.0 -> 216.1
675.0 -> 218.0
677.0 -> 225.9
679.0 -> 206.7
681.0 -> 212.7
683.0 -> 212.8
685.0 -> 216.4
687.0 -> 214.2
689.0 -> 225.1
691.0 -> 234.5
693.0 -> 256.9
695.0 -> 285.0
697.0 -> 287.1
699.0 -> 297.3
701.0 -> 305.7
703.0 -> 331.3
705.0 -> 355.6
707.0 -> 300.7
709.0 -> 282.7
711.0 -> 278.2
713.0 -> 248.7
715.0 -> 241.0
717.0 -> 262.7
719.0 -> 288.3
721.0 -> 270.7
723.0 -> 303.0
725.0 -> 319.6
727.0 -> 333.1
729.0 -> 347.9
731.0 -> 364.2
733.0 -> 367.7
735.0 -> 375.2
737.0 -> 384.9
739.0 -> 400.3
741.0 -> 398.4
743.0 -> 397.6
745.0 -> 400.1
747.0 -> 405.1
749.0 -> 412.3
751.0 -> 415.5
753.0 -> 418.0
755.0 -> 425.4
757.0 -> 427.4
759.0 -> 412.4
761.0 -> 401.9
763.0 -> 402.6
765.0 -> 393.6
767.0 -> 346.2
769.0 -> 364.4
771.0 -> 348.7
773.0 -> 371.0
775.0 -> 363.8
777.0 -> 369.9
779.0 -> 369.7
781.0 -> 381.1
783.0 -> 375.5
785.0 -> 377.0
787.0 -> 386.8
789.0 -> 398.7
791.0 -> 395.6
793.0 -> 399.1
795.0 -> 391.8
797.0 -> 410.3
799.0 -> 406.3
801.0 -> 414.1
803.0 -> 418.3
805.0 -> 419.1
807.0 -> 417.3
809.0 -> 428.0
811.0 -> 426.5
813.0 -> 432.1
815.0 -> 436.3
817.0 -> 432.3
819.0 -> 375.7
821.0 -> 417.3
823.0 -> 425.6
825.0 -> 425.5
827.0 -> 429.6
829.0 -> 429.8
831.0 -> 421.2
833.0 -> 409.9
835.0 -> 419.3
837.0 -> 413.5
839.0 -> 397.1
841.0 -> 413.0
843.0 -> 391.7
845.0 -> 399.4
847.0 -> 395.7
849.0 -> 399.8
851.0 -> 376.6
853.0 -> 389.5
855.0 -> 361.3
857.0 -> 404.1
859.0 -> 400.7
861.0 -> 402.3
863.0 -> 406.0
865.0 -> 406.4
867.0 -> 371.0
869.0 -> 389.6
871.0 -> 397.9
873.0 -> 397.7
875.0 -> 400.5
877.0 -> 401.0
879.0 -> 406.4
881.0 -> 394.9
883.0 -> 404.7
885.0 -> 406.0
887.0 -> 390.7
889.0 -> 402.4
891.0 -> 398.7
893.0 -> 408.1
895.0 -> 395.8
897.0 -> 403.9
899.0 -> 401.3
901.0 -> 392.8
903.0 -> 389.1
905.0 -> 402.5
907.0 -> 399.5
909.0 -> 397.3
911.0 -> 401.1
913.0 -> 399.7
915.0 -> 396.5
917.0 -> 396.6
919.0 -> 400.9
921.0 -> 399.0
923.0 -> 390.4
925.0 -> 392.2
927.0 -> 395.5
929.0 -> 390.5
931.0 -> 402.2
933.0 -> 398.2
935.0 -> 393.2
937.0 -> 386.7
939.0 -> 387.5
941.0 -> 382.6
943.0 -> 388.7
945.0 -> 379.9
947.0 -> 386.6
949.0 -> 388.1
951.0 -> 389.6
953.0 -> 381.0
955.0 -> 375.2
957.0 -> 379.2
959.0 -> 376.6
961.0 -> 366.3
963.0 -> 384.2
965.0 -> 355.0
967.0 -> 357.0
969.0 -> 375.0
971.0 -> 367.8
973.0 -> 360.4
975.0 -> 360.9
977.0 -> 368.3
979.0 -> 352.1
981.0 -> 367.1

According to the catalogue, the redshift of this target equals 0.000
